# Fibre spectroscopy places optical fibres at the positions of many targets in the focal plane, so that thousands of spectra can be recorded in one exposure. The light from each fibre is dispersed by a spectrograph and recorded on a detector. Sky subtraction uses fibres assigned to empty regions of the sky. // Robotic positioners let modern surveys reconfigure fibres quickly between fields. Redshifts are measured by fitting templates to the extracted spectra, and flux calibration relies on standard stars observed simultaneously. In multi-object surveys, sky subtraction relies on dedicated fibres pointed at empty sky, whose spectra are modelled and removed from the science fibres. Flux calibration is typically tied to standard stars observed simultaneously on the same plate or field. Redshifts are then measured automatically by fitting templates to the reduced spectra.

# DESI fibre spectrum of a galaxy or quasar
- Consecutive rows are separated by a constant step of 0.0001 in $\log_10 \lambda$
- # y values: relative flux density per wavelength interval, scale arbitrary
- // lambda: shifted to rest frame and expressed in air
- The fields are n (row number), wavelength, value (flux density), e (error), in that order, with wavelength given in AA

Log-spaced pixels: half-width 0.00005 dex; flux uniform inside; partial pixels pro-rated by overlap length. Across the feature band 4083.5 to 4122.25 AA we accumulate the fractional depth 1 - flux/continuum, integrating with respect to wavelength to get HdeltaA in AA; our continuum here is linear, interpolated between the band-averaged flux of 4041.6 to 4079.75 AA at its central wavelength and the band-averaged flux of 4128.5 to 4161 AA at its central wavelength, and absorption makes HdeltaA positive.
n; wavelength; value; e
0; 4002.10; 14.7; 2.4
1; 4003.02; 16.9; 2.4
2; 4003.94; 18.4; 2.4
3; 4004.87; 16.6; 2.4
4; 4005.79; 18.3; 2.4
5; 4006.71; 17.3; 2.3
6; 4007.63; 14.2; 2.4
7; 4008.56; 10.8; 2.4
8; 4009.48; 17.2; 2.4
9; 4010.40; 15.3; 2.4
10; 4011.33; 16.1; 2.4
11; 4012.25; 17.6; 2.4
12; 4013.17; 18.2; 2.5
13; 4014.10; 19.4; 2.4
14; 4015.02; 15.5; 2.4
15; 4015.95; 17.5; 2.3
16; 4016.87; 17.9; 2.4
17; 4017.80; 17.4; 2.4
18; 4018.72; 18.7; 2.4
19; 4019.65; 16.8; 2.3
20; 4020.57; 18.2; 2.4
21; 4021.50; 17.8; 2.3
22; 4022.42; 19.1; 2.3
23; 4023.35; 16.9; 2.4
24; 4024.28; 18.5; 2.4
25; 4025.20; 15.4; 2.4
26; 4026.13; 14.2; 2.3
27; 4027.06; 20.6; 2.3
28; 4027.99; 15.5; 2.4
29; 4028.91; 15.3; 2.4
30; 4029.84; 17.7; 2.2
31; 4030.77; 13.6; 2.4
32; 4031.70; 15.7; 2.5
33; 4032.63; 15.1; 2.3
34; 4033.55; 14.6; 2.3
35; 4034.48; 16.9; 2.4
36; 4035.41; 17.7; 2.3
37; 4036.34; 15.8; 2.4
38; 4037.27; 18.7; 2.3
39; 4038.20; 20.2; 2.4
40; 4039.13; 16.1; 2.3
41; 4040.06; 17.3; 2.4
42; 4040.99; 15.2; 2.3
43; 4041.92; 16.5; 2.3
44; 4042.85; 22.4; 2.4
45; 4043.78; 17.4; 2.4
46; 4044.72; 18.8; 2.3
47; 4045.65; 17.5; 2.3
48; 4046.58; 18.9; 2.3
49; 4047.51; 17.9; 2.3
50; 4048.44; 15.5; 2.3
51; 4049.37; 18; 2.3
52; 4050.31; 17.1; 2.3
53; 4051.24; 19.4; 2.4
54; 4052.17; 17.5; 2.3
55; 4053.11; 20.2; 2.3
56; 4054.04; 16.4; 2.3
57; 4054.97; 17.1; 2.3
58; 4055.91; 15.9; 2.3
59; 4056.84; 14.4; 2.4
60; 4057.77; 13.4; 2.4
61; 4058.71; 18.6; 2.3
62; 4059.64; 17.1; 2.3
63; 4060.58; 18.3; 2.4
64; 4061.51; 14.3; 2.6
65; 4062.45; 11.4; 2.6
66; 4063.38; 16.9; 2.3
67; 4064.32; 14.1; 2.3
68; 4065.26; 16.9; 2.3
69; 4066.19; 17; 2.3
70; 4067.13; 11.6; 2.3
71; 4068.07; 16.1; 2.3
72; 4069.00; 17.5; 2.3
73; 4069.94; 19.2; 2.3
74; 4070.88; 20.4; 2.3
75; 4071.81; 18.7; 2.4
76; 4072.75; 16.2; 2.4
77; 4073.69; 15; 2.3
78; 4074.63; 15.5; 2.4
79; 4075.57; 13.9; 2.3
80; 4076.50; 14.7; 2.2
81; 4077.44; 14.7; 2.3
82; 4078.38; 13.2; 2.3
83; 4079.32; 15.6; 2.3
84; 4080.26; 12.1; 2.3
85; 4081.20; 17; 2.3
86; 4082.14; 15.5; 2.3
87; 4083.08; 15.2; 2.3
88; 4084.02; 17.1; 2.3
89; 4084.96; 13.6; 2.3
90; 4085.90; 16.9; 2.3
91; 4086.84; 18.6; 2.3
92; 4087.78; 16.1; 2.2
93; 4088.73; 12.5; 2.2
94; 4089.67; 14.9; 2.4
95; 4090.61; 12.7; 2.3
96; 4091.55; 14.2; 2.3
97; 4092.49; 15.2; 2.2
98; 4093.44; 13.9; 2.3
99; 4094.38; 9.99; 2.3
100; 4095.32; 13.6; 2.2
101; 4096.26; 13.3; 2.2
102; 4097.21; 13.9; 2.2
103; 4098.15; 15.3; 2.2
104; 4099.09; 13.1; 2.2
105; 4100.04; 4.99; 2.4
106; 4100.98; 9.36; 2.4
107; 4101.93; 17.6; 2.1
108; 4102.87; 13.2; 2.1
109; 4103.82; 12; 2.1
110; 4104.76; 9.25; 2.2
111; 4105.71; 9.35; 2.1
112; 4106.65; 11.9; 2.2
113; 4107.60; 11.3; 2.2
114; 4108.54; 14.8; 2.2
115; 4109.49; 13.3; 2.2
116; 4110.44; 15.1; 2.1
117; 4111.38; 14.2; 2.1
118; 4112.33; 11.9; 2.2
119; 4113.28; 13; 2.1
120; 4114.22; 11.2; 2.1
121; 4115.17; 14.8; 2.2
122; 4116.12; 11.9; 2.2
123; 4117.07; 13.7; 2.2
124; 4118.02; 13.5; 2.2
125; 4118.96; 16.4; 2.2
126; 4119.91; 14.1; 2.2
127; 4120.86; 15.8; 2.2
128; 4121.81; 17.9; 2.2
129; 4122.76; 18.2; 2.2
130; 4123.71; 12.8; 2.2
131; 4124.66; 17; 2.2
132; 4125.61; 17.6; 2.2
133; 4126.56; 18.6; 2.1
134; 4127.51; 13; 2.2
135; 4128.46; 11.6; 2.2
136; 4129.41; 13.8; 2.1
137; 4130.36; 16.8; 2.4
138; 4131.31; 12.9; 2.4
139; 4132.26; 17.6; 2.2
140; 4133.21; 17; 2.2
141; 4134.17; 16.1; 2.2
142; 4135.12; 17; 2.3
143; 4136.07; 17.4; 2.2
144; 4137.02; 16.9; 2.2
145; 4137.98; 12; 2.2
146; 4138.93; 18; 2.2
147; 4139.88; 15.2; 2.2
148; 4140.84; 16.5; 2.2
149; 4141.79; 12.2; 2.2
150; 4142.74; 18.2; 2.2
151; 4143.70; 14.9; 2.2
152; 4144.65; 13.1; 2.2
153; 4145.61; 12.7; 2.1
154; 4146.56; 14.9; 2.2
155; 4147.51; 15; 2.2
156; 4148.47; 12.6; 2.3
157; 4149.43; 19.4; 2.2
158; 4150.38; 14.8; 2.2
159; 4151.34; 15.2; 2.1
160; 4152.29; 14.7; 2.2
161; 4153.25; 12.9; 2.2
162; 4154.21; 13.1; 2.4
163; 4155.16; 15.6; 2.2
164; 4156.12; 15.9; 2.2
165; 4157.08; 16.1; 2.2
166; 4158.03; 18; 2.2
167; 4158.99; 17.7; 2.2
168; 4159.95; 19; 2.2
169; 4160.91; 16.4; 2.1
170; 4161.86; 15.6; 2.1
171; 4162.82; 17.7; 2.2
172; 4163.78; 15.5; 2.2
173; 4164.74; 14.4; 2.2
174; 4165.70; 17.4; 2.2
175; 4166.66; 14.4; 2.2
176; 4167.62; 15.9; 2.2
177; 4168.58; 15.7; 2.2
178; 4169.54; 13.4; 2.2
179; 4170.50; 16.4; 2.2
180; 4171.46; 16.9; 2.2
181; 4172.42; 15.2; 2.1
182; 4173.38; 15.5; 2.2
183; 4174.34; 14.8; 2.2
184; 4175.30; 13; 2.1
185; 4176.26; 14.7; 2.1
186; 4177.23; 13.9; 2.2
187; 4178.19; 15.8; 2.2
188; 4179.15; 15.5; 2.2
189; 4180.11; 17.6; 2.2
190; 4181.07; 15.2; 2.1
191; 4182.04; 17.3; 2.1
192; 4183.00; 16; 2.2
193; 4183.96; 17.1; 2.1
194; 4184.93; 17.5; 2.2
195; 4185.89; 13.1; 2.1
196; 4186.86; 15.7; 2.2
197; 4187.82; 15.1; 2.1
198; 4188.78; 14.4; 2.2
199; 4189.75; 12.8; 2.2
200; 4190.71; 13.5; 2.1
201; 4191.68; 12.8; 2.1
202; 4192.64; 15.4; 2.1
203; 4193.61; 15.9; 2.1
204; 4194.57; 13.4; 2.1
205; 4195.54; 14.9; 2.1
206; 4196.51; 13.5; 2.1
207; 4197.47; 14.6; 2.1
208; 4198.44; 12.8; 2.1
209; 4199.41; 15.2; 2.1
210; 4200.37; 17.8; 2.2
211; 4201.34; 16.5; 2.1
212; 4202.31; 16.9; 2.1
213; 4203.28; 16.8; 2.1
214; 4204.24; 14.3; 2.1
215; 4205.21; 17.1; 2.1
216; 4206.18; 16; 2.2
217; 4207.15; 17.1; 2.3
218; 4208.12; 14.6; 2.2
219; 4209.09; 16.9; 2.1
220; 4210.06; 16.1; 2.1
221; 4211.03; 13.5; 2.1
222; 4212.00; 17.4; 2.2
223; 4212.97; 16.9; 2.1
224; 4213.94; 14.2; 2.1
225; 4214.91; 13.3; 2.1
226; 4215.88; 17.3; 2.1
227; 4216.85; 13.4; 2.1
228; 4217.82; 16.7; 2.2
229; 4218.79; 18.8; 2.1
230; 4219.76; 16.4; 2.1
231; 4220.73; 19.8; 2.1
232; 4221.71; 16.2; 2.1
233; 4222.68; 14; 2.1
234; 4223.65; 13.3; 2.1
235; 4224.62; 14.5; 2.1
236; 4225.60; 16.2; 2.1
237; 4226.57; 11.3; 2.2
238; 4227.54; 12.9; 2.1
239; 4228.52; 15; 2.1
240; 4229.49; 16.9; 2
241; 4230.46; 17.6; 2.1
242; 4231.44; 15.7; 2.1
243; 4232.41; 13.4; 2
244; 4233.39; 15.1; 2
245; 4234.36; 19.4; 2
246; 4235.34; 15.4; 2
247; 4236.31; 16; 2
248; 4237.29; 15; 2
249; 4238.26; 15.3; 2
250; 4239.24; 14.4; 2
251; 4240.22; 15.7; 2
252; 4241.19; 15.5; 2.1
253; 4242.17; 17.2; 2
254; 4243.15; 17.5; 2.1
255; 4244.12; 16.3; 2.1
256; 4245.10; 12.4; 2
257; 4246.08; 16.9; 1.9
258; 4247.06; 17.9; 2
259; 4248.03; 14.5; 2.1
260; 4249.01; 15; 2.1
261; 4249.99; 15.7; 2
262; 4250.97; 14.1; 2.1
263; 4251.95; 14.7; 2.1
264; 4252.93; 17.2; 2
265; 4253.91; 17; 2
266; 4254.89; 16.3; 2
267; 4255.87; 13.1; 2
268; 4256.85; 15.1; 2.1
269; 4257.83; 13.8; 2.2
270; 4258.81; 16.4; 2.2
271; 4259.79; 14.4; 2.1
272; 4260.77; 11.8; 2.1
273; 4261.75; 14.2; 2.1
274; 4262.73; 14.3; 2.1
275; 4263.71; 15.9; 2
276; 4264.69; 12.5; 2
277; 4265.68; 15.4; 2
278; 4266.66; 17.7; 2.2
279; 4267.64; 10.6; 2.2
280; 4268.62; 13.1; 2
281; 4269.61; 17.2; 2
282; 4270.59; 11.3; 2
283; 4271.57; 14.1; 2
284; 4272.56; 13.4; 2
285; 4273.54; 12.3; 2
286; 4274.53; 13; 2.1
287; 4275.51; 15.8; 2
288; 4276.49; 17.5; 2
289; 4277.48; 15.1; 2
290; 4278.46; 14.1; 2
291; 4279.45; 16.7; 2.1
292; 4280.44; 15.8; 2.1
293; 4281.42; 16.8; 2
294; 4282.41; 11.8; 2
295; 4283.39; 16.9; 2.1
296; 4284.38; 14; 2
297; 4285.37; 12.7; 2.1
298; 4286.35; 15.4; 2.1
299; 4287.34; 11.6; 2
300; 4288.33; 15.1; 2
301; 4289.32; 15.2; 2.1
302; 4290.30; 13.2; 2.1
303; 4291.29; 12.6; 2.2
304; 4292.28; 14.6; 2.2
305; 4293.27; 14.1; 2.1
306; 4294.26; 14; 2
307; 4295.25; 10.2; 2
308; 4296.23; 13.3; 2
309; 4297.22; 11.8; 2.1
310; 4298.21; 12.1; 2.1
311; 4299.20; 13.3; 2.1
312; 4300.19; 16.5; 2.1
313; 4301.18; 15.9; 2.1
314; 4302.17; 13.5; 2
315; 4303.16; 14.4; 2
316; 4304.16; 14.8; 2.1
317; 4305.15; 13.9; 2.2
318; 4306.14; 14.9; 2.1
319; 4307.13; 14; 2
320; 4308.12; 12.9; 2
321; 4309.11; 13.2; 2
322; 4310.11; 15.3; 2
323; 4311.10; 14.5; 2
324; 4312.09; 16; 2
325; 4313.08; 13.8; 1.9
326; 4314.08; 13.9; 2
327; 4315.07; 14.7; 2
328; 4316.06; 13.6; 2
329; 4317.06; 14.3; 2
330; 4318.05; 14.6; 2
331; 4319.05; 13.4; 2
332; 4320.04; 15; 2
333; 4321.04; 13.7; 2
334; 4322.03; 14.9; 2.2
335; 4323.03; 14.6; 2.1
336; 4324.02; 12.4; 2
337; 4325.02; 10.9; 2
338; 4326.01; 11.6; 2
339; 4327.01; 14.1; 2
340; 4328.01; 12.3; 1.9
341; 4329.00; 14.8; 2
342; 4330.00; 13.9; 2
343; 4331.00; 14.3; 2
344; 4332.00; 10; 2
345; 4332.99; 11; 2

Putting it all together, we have 6.1 AA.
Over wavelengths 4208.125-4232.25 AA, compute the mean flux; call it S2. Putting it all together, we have 15.5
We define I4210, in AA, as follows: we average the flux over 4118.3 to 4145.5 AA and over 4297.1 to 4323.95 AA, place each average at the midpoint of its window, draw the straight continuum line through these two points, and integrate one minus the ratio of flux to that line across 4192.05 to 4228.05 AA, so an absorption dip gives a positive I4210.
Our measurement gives -1.1 AA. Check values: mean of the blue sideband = 15.6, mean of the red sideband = 14.2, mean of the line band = 15.4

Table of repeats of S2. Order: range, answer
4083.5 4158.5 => 14.4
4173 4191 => 15.2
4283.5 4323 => 14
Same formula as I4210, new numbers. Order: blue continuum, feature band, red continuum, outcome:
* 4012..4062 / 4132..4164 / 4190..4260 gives 0.9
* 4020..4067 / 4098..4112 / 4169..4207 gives 3.4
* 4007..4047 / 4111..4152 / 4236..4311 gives 2.3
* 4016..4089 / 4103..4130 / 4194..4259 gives 3.9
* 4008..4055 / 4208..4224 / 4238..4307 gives -0.7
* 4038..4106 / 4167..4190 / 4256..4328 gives -0.9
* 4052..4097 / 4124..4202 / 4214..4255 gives 0.8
